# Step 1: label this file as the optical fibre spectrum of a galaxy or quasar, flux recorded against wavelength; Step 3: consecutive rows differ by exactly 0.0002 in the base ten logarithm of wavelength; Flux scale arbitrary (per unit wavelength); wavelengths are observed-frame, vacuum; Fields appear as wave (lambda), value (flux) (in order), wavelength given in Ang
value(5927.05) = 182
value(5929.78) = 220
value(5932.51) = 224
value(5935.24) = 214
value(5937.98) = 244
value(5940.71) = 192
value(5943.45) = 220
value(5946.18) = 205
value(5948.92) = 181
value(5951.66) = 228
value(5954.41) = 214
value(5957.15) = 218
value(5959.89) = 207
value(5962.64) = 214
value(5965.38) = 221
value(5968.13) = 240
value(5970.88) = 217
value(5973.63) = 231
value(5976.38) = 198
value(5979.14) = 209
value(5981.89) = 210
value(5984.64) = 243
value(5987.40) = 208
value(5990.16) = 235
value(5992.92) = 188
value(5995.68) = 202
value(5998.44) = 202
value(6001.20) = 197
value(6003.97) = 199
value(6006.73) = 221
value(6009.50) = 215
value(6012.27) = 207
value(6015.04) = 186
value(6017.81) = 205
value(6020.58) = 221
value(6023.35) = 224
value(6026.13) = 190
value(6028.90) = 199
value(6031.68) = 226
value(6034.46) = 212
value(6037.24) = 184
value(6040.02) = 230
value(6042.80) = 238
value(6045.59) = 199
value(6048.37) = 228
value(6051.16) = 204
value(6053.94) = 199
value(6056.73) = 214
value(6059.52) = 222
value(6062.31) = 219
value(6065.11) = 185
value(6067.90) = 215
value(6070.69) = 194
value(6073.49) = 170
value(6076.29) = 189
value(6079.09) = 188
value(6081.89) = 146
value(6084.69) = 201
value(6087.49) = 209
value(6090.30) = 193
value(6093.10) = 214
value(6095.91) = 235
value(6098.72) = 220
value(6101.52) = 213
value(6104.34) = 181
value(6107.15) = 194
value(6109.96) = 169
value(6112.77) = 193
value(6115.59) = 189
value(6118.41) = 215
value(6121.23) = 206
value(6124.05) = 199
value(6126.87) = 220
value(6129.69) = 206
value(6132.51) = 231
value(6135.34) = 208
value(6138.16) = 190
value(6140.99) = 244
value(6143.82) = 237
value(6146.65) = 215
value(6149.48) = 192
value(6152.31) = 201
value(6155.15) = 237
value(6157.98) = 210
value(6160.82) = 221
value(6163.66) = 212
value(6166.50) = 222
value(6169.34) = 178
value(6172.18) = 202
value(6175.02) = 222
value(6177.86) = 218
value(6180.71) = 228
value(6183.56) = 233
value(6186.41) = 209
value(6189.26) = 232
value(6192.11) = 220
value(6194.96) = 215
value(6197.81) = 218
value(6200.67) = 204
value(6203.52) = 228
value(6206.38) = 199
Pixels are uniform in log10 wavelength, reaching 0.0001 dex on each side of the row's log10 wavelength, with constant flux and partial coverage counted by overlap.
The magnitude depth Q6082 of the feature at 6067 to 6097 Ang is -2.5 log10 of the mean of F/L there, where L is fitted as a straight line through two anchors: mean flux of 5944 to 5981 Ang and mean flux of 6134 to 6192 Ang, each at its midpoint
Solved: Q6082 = 0.11 mag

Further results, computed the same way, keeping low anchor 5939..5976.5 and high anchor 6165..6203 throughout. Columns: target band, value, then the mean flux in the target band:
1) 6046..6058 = 0.02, 210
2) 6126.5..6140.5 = 0.01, 213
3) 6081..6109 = 0.07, 201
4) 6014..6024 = 0.03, 209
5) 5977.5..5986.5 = -0.03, 219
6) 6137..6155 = 0.00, 215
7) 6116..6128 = 0.04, 208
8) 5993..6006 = 0.08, 200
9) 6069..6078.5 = 0.16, 186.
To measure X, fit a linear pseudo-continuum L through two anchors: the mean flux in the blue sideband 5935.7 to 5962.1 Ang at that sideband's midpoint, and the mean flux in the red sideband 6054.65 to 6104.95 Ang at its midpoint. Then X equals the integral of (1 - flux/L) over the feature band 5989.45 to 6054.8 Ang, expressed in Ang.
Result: -0.9 Ang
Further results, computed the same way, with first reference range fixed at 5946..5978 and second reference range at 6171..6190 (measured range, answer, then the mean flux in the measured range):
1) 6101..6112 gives 1.56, 188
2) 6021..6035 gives 0.36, 211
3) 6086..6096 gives 0.38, 210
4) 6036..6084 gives 3.50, 201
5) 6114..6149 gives 1.03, 213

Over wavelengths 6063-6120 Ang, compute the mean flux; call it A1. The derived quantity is 196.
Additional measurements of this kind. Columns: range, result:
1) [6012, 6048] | 210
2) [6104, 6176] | 208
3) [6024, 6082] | 204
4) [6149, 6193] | 215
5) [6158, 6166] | 216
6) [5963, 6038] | 211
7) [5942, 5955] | 209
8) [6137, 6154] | 214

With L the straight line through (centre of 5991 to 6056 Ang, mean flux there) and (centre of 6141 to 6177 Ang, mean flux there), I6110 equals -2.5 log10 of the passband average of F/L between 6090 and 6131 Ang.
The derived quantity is 0.04 mag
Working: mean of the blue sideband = 208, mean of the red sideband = 214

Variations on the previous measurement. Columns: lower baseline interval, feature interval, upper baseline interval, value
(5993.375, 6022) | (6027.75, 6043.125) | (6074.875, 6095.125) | -0.07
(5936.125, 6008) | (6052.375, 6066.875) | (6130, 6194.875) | 0.03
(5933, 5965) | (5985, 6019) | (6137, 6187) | 0.04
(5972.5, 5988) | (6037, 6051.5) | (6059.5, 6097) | -0.07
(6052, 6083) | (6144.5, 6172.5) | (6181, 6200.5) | 0.02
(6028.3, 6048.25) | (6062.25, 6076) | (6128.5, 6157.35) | 0.11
